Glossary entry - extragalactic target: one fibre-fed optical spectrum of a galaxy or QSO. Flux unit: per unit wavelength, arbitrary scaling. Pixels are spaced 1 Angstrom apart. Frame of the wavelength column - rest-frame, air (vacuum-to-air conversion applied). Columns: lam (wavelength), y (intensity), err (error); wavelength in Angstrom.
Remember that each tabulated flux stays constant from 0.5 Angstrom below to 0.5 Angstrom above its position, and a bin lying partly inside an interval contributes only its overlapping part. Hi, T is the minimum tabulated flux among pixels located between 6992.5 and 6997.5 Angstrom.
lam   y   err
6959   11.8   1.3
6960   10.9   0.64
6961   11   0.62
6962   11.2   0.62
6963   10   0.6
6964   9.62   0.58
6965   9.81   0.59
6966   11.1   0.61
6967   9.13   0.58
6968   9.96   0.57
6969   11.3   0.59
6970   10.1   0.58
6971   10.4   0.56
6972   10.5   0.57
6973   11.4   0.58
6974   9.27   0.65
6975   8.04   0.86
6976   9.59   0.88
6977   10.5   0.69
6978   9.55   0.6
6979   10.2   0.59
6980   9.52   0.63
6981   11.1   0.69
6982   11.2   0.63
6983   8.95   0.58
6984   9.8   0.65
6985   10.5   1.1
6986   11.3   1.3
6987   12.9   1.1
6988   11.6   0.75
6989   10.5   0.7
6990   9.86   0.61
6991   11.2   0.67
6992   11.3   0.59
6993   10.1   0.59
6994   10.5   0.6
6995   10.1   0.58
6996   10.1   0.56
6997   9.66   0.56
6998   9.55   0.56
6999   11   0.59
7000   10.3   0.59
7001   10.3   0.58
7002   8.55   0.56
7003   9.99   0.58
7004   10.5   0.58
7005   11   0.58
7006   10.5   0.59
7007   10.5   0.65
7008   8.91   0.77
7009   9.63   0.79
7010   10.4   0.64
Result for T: 9.66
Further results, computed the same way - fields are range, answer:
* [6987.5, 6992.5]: 9.86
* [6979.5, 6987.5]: 8.95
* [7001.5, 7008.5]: 8.55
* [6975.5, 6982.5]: 9.52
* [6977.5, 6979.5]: 9.55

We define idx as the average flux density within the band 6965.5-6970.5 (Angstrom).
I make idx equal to 10.3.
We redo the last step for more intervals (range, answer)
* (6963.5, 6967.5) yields 9.92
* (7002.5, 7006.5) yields 10.5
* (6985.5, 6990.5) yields 11.2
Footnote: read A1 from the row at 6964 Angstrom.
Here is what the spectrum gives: 9.62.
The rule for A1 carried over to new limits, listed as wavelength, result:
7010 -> 10.4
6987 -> 12.9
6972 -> 10.5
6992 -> 11.3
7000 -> 10.3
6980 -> 9.52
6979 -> 10.2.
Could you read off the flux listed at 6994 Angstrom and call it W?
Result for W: 10.5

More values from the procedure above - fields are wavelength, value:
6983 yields 8.95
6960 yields 10.9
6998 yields 9.55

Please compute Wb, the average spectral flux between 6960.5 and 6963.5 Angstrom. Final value 10.7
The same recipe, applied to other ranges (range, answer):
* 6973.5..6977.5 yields 9.35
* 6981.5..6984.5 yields 9.98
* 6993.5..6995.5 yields 10.3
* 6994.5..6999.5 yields 10.1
